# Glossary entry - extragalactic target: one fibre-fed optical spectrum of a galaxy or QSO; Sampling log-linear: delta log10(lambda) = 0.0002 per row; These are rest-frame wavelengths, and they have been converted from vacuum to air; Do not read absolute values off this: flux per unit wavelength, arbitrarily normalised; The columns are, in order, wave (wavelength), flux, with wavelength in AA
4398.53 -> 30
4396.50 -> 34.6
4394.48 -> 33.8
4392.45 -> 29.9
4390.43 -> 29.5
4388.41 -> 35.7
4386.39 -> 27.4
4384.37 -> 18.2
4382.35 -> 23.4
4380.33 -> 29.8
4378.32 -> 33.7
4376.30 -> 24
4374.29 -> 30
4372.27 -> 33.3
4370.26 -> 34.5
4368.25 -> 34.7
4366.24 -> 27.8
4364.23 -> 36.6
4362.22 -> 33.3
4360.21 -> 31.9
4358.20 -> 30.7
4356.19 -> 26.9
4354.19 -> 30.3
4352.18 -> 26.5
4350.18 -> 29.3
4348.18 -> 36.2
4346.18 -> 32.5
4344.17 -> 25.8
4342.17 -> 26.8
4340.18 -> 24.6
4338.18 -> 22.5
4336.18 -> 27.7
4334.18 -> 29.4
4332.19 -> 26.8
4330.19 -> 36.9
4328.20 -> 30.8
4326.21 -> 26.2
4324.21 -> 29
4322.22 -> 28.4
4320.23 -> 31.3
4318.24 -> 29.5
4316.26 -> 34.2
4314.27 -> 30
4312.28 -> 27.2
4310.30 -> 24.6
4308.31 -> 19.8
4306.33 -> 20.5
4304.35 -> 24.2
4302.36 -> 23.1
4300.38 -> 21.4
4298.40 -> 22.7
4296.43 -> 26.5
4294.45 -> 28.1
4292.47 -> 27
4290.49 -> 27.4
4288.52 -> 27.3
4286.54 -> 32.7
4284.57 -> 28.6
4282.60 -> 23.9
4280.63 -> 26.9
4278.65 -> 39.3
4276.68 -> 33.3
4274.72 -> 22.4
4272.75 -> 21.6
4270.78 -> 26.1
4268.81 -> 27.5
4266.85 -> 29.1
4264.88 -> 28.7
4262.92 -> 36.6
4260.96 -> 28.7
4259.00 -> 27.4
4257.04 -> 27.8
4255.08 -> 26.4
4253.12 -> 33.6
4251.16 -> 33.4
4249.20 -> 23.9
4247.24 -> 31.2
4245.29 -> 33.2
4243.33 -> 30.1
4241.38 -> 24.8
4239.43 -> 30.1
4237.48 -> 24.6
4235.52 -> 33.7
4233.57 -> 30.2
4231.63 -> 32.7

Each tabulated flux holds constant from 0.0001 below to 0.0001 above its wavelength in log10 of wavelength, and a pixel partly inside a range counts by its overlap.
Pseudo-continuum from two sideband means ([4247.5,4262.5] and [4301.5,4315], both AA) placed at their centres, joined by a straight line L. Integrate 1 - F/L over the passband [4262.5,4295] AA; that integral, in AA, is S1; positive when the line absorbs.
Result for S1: -2.0 AA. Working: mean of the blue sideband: 29.1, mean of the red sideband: 24.1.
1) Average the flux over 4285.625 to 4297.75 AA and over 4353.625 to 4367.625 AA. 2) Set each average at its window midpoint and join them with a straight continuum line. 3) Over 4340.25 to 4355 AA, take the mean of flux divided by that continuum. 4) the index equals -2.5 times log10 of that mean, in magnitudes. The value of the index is 0.05 mag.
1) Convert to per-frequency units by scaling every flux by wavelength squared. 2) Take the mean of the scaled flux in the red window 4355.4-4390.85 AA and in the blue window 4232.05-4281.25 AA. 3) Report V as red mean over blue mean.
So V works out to 1.1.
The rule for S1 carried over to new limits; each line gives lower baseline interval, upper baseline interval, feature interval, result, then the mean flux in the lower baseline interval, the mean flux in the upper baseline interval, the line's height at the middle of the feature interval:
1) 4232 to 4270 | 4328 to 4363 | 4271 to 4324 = 4.4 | 29.6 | 29.3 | 29.4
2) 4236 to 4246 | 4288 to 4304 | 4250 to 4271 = -1.6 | 28.7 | 25.3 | 27.5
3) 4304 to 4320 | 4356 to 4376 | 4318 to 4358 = 0.3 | 26.6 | 31.9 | 29.1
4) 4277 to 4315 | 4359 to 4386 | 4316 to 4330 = -1.2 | 26.5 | 30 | 27.7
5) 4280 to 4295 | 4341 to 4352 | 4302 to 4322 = 1.4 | 27.7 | 29.8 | 28.6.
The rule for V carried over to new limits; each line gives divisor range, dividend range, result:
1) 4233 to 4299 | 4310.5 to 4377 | 1.08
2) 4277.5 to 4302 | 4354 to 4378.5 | 1.18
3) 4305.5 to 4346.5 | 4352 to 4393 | 1.10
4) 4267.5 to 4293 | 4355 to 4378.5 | 1.16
